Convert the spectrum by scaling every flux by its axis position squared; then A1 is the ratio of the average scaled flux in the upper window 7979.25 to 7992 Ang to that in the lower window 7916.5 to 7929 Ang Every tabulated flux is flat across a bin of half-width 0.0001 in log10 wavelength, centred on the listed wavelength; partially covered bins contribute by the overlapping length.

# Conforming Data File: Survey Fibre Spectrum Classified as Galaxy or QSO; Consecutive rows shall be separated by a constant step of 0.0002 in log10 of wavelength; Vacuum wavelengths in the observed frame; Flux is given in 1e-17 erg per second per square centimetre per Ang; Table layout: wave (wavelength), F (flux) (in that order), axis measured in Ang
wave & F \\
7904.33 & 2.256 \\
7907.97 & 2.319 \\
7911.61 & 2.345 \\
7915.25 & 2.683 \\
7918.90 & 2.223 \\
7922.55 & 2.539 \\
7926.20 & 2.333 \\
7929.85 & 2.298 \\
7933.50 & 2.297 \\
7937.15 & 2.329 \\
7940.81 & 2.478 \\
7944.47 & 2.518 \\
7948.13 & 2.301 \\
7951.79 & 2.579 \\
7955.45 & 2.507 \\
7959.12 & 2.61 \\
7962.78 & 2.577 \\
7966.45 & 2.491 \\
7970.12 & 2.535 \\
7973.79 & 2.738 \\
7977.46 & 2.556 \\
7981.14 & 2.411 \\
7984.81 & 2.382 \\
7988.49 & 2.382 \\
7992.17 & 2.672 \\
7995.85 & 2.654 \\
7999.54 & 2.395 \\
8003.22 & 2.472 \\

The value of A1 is 1.0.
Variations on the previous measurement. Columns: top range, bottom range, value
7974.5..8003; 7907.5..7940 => 1.07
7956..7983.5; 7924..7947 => 1.08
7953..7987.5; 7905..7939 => 1.08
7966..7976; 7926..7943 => 1.12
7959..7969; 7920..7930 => 1.08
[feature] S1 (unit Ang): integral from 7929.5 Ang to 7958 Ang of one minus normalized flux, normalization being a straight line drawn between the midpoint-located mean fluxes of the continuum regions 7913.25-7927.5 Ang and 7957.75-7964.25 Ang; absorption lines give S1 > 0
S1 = 1.2 Ang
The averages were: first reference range 2.45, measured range 2.42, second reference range 2.6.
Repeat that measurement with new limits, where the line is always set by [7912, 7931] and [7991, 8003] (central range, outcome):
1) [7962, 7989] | 0.01 Ang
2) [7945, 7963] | -0.25 Ang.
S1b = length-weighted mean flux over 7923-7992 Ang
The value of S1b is 2.47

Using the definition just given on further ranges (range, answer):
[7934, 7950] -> 2.4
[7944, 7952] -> 2.43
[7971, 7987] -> 2.52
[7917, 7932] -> 2.35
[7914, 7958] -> 2.42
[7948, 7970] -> 2.53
